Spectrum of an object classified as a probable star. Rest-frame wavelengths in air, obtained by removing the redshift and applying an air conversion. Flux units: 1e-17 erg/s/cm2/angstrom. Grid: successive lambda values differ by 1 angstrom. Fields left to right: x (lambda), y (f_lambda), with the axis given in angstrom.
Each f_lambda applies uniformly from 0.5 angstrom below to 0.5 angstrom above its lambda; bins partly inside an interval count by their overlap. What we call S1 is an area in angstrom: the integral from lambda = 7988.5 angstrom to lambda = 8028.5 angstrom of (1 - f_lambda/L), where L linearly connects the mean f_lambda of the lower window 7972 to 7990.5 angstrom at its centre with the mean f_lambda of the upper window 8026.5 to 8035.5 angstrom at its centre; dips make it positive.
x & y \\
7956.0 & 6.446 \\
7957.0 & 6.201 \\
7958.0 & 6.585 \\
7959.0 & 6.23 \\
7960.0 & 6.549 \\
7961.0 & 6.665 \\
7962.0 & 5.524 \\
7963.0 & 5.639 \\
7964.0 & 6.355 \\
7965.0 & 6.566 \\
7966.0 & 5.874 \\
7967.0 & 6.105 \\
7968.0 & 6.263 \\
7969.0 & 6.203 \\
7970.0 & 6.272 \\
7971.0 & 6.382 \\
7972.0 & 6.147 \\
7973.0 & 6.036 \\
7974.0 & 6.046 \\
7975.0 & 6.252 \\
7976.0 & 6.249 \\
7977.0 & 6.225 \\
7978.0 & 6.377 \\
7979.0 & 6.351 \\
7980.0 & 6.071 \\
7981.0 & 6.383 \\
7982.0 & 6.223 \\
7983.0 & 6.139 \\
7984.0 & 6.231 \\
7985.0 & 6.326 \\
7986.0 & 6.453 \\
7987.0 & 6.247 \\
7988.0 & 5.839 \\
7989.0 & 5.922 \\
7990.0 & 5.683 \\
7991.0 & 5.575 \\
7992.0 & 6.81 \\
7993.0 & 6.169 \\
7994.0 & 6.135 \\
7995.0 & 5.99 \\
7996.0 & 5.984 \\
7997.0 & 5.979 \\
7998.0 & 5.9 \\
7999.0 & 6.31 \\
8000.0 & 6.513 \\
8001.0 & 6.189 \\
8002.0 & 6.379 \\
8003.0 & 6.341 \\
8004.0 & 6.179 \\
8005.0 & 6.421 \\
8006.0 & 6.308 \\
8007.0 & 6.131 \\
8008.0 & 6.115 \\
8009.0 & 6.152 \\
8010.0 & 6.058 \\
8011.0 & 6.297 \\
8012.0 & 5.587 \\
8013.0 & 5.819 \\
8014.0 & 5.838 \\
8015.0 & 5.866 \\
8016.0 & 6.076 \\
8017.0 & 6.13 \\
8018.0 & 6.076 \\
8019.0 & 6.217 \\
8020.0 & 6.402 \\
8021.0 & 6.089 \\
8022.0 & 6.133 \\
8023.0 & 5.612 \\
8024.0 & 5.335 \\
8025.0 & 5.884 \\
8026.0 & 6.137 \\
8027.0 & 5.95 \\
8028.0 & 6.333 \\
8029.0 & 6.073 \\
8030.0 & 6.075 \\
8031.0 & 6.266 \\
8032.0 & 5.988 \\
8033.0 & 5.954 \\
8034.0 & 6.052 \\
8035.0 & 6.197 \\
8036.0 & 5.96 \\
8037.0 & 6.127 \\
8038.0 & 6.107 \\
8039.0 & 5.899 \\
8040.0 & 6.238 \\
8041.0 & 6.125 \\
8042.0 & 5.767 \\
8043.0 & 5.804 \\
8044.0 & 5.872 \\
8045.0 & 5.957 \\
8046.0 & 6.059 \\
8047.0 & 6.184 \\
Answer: 0.36 angstrom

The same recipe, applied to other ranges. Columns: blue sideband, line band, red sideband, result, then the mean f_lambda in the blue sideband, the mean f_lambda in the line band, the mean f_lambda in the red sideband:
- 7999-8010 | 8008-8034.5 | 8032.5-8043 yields 0.6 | 6.26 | 6.02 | 6.03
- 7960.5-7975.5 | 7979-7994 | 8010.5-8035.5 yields -0.1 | 6.16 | 6.15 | 6.02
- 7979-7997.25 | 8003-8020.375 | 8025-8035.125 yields 0.0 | 6.13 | 6.1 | 6.09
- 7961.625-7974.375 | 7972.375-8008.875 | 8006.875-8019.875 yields -0.6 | 6.11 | 6.18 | 6.04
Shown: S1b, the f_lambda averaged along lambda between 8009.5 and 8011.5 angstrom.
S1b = 6.18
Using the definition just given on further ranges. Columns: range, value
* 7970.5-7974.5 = 6.15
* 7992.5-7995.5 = 6.1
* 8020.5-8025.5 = 5.81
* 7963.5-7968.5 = 6.23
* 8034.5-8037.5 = 6.09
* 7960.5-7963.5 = 5.94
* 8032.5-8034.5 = 6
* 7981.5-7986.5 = 6.27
